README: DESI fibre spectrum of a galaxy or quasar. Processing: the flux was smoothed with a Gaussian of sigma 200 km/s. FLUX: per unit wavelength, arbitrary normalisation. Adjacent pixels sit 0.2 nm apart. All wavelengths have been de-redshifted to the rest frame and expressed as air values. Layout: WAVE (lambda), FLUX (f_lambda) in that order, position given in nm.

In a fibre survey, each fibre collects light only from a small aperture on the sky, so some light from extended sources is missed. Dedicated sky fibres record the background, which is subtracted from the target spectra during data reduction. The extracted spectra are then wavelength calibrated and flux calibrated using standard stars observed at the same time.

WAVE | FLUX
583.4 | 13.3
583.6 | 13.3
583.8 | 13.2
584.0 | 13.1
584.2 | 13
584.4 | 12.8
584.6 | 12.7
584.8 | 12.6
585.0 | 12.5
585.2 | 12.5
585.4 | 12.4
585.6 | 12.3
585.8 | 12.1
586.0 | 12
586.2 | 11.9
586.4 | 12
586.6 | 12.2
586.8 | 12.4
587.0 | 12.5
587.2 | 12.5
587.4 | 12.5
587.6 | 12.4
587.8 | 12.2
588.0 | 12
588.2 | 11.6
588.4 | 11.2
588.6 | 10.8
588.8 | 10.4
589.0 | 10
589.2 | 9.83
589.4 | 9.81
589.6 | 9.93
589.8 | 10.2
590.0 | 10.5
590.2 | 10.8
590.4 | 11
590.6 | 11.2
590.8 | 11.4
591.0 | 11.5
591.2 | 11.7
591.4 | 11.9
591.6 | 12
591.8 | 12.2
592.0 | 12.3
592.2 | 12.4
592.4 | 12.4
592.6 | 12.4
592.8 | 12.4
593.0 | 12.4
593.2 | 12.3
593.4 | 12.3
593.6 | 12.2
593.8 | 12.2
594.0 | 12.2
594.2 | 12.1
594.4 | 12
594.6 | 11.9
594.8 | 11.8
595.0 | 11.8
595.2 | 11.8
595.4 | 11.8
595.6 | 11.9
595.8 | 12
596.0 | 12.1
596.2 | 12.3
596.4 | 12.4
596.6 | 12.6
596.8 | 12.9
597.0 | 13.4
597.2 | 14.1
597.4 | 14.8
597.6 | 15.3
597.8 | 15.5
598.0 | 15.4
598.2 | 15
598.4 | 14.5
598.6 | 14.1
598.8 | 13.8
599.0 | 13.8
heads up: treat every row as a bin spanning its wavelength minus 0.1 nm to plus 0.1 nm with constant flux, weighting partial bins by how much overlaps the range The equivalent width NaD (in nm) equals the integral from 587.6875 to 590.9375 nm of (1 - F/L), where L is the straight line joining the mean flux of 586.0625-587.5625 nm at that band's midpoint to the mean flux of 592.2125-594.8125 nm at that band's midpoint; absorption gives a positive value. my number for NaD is 0.38 nm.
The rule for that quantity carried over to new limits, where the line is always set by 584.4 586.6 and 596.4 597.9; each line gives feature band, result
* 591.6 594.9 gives 0.30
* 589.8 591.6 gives 0.25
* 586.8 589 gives 0.16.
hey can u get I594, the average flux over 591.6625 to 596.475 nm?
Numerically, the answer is 12.1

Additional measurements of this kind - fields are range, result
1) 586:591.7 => 11.4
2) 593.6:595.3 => 12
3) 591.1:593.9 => 12.2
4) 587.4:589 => 11.5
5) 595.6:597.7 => 13.1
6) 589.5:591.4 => 11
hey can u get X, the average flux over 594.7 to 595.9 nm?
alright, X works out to 11.8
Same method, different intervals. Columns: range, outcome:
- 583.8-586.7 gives 12.5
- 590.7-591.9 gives 11.8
